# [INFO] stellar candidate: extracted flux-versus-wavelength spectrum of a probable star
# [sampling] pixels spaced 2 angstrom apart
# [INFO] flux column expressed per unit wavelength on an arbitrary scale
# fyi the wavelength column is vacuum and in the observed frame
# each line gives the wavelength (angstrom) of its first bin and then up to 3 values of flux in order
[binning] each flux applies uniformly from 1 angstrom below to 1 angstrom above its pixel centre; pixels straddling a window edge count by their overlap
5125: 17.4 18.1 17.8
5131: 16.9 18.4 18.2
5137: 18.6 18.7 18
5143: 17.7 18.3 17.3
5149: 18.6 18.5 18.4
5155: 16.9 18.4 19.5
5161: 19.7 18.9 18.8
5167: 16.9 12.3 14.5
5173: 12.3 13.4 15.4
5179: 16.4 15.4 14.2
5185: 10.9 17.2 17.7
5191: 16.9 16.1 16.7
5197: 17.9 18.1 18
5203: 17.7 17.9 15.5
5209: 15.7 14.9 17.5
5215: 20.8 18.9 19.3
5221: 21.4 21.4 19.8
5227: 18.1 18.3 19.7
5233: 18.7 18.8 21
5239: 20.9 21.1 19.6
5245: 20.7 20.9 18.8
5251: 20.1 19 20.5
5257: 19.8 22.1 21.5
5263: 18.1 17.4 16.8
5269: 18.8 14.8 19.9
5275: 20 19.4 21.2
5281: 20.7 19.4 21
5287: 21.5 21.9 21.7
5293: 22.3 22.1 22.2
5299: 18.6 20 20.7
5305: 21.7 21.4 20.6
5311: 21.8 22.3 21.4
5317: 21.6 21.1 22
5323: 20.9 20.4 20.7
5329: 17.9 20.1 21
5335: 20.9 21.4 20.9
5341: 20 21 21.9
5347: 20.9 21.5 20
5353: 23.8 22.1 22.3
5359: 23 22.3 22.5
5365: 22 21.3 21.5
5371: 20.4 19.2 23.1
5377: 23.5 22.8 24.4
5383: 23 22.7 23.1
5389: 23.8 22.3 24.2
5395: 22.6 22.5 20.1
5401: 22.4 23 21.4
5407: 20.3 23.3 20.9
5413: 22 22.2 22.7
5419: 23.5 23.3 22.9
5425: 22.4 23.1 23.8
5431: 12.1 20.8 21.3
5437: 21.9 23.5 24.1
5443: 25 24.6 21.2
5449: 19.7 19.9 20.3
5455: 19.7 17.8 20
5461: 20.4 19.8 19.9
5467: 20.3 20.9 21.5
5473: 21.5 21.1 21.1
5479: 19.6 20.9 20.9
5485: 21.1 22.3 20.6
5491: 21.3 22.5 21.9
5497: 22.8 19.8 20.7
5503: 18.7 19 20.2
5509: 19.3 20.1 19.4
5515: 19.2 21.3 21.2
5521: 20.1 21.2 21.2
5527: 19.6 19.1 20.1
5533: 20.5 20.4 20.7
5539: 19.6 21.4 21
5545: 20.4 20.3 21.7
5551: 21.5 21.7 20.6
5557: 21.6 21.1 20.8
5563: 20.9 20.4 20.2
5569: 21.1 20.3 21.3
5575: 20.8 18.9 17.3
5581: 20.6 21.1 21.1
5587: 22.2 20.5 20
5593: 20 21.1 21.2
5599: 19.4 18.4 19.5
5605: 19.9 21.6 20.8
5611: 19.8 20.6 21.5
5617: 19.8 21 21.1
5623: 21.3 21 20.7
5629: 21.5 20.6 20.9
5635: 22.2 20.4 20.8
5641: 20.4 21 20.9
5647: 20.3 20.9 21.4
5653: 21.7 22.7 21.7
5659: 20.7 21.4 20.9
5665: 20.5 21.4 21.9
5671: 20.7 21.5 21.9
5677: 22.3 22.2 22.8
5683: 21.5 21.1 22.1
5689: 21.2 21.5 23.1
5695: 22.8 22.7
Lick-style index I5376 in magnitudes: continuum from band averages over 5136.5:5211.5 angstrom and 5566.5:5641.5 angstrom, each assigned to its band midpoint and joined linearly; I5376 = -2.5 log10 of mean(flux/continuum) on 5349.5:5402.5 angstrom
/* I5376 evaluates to -0.20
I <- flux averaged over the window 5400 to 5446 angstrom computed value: 22.2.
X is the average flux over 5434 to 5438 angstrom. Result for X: 21.6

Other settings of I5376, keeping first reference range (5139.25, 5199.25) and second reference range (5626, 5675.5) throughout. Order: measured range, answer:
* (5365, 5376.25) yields -0.145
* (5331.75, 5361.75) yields -0.173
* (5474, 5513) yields -0.054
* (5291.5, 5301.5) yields -0.181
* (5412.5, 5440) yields -0.145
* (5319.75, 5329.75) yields -0.130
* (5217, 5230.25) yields -0.144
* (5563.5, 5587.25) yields 0.003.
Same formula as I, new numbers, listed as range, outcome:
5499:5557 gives 20.4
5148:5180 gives 16.8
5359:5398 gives 22.5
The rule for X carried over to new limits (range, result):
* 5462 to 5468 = 20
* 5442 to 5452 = 22.1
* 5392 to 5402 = 22.4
